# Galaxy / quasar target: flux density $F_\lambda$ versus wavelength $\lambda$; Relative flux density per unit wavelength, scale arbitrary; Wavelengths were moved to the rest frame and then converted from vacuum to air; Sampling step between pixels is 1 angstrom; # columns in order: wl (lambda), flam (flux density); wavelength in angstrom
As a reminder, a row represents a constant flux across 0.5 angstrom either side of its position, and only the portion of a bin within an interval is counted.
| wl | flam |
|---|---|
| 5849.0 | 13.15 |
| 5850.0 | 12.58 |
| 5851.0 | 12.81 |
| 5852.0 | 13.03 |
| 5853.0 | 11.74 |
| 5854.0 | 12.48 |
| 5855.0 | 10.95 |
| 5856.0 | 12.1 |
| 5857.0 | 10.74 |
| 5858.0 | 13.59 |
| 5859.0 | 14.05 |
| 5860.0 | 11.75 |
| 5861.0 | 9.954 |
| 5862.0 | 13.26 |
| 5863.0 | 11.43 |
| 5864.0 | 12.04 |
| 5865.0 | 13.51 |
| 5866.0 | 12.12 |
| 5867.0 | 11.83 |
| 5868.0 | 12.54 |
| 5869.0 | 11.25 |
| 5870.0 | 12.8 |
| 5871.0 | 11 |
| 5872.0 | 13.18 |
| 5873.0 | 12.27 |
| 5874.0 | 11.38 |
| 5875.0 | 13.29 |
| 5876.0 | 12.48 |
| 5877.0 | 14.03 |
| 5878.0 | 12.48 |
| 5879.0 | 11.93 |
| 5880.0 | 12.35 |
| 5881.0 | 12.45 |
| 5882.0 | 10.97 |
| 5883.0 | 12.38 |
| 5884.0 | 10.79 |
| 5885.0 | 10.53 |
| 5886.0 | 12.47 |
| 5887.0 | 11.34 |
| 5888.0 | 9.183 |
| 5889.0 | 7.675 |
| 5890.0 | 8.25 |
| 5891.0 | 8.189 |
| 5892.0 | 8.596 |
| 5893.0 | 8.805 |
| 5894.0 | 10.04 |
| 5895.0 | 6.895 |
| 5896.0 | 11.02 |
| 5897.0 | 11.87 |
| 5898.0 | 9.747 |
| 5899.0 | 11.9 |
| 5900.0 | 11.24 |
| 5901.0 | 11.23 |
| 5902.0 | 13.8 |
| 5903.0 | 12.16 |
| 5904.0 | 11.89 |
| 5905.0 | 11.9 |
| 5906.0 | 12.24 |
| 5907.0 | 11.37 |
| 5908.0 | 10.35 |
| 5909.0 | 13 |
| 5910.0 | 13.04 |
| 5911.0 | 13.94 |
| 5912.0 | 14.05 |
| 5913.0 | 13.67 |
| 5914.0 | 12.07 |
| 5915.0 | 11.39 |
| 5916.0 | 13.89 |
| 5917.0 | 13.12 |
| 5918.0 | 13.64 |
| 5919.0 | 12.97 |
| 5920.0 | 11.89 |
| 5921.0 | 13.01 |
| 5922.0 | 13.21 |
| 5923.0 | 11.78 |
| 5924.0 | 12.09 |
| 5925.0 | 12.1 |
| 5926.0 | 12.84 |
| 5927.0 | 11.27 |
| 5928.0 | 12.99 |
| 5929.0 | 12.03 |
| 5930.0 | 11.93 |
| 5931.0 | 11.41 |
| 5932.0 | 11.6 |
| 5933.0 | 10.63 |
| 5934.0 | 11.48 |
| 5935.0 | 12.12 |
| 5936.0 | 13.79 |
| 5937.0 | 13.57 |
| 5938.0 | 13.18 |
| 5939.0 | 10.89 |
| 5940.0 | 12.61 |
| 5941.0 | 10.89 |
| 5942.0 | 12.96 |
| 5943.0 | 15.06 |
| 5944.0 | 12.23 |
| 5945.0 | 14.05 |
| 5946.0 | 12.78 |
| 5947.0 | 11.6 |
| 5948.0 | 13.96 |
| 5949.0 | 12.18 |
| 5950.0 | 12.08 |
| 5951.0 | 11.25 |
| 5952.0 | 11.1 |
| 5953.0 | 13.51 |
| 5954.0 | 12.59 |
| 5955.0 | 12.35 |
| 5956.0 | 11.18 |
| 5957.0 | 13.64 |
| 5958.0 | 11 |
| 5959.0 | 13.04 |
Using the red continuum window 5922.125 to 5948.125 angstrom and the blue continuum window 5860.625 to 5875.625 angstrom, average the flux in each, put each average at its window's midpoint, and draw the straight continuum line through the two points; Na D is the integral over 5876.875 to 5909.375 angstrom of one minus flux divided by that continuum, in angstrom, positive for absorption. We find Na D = 3.4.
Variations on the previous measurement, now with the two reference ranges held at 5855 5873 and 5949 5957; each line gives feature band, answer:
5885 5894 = 2.02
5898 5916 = -0.21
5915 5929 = -0.55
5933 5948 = -0.63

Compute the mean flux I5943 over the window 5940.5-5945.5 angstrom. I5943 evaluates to 13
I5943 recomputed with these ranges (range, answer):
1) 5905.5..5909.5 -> 11.7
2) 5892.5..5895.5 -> 8.58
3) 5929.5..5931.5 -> 11.7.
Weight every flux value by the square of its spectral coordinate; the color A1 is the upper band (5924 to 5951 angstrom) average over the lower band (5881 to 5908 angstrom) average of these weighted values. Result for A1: 1.18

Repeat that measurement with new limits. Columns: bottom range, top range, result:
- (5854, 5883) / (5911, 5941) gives 1.04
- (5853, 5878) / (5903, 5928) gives 1.04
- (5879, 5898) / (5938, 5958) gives 1.24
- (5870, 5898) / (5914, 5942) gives 1.14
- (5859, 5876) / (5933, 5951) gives 1.06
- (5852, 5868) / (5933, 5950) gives 1.07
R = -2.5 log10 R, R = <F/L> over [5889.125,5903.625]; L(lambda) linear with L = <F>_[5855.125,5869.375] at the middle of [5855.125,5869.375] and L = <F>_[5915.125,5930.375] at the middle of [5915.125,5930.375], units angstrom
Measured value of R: 0.21 mag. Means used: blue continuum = 12.1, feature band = 10.2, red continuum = 12.6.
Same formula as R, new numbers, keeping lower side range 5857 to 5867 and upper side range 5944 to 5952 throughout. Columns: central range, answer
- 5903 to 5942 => 0.003 mag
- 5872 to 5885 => 0.011 mag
